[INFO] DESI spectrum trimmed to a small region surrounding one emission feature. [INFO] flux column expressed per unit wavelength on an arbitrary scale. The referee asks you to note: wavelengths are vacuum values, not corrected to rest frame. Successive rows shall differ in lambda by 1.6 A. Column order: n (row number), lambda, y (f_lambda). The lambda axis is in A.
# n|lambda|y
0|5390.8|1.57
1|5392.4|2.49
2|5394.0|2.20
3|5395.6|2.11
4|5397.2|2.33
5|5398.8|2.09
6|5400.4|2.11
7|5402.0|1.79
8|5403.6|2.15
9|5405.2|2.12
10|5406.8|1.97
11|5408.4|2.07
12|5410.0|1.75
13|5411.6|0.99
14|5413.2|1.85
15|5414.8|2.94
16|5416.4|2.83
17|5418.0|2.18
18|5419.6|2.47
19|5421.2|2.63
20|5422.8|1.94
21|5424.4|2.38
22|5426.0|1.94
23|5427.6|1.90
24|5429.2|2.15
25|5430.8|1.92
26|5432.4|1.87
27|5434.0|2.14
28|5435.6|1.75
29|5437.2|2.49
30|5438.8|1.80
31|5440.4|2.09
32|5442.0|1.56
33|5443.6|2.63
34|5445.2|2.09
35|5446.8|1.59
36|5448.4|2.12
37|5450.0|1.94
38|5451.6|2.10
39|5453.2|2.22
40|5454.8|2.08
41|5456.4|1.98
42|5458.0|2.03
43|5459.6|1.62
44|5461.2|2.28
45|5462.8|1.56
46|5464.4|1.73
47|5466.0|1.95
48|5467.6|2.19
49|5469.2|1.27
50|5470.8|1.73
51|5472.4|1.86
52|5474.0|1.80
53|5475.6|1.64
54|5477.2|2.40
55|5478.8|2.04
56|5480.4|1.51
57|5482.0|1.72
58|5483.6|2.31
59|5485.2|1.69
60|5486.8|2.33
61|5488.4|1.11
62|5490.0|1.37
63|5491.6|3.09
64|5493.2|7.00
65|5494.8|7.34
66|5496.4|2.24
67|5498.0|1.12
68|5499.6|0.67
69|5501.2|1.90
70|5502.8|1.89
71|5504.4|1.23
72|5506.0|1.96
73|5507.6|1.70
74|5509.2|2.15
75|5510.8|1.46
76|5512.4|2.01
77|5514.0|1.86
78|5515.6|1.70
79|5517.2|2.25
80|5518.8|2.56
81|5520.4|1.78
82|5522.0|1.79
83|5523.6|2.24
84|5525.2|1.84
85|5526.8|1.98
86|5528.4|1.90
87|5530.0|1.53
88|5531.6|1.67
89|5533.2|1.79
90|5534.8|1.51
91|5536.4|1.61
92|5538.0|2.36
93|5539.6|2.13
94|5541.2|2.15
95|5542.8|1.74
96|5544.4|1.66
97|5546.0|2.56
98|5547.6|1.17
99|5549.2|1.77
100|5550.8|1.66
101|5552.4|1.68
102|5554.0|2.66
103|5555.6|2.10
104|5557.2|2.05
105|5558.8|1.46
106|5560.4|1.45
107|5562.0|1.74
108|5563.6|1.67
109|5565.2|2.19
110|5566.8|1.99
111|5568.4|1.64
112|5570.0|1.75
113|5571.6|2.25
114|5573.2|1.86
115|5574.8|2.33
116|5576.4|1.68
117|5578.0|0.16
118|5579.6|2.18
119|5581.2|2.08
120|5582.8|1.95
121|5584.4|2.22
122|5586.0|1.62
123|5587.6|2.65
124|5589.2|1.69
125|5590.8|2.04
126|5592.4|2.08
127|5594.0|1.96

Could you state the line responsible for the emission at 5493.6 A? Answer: H-beta 4861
